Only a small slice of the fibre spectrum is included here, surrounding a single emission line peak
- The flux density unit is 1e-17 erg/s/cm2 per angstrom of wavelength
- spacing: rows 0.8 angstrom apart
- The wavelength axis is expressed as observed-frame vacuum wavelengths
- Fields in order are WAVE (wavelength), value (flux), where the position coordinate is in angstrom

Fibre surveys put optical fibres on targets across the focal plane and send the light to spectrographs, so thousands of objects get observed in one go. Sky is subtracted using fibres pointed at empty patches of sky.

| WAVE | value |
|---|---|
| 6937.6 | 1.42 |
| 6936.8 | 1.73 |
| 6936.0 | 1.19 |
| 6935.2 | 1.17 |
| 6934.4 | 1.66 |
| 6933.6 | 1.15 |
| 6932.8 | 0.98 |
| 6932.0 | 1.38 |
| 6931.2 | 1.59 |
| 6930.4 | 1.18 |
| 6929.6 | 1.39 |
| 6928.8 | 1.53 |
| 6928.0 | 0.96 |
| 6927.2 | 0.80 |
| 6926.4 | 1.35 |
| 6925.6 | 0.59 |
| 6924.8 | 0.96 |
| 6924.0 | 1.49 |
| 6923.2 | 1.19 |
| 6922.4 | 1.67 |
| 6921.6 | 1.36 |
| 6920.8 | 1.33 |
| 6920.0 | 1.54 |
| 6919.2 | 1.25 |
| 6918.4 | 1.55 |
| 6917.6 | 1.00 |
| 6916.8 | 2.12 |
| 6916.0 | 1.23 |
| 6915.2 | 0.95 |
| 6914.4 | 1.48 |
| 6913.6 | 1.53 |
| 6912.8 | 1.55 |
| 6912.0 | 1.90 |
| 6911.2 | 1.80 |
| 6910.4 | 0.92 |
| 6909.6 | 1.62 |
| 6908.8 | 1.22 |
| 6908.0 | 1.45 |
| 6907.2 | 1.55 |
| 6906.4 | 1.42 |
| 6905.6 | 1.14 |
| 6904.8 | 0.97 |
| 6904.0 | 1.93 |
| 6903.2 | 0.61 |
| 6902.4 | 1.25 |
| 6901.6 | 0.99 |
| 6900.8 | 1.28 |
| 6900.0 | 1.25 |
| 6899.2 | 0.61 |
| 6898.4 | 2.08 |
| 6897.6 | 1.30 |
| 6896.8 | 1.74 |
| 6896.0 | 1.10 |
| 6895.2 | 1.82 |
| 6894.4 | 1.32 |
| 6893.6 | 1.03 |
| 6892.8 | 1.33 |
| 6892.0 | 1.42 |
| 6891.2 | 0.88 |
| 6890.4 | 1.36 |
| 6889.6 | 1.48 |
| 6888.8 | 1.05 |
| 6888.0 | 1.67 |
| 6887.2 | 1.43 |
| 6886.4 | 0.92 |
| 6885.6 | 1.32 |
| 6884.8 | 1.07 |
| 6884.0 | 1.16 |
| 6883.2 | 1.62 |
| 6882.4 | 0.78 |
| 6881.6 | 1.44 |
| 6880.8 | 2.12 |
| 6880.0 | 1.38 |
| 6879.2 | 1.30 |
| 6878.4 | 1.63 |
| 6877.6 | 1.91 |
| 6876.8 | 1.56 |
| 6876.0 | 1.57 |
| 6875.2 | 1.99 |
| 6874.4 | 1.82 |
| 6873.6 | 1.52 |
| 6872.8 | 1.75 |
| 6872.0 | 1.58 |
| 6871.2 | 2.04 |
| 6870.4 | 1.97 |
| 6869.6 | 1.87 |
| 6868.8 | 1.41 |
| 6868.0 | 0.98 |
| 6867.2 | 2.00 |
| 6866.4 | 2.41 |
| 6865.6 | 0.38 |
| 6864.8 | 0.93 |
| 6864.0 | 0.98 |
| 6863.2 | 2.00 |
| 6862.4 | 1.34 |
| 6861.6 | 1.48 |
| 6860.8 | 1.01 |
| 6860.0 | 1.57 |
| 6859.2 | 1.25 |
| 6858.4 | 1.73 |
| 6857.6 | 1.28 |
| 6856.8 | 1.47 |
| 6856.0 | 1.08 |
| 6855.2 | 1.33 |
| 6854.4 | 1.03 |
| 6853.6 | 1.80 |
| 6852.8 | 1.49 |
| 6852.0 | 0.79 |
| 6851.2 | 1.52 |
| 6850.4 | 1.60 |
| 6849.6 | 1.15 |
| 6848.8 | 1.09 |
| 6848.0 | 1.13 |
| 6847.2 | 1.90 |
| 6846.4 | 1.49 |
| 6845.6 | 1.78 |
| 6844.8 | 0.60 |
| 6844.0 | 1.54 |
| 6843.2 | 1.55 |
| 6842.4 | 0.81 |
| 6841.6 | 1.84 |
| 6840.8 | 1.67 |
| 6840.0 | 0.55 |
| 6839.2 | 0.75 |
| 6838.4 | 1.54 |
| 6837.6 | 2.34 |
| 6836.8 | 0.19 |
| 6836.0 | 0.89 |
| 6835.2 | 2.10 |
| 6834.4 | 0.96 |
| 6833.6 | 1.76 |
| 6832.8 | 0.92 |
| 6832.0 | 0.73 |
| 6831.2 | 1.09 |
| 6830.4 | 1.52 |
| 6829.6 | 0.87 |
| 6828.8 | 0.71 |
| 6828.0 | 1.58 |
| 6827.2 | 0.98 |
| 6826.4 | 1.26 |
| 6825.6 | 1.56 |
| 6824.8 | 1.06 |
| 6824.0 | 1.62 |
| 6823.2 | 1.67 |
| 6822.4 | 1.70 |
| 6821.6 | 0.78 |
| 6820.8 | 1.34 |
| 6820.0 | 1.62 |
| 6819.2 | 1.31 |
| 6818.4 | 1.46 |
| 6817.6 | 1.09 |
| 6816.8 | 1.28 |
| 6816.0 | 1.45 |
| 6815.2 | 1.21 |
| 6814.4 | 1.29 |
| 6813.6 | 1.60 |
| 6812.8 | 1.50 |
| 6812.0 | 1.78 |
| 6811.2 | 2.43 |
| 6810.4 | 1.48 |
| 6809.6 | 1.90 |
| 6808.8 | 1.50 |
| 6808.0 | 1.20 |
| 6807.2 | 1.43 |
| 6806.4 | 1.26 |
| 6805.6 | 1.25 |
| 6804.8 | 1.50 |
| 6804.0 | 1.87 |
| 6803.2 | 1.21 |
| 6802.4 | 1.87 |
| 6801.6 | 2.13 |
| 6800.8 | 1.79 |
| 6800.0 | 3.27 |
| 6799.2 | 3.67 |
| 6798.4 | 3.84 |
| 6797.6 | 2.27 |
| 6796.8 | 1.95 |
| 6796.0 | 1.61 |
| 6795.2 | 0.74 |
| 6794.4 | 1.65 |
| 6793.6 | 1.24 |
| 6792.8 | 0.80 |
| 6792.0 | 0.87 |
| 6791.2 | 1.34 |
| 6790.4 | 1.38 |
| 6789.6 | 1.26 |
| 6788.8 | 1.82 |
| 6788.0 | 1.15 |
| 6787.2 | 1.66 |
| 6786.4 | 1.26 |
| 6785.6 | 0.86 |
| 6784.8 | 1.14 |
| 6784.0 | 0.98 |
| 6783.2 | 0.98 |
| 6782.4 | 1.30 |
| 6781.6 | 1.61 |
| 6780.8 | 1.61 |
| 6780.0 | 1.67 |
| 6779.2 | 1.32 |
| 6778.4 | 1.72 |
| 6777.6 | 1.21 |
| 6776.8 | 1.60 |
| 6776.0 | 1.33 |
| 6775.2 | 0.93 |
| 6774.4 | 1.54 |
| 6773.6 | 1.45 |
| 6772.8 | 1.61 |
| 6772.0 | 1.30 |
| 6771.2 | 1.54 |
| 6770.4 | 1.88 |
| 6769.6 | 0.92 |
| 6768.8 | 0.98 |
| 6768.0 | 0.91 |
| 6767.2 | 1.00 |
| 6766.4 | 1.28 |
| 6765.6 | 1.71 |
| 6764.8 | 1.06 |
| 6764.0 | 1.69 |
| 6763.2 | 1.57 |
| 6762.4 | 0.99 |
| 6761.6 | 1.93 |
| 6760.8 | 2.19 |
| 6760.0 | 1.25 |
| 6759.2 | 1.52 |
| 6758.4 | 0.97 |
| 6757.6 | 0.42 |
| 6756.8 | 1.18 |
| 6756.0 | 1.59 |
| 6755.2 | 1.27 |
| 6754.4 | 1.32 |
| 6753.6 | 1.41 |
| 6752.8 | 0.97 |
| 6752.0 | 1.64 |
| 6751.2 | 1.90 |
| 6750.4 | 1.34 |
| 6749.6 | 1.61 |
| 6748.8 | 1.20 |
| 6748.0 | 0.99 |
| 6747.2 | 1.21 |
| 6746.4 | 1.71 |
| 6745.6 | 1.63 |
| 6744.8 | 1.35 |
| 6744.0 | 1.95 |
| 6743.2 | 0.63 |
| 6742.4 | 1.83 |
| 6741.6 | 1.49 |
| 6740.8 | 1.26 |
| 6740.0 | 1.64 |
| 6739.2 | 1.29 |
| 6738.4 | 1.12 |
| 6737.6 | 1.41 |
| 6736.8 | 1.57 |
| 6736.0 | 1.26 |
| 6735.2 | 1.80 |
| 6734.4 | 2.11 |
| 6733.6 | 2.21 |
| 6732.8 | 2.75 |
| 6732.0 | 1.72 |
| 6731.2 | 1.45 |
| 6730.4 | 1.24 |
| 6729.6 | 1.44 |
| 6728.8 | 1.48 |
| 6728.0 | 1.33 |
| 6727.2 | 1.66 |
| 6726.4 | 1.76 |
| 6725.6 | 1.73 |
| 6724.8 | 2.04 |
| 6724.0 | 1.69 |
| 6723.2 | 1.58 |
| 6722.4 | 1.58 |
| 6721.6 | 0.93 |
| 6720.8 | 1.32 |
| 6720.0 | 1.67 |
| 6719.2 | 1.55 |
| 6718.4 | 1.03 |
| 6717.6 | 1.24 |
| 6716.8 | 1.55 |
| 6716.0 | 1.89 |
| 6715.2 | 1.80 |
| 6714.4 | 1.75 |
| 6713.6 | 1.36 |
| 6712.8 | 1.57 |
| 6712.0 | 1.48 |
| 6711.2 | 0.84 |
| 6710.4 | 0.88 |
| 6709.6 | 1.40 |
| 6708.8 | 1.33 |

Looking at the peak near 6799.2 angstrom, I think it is [O III] 5007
